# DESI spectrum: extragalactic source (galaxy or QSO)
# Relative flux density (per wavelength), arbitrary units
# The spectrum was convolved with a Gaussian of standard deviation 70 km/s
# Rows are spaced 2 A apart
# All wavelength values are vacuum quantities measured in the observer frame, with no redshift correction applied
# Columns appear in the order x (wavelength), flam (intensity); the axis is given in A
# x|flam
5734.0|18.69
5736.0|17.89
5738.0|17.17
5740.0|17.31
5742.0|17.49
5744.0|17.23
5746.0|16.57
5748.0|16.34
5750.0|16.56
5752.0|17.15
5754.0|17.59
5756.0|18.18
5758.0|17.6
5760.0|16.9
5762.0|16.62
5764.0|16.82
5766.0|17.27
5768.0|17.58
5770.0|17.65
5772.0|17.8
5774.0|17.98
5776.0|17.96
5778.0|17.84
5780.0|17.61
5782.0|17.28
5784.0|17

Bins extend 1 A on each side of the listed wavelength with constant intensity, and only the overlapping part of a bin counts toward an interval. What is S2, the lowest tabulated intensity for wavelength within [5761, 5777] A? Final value 16.62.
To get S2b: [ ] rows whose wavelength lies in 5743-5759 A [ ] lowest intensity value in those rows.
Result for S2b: 16.34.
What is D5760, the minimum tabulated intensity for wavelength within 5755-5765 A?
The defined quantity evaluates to 16.62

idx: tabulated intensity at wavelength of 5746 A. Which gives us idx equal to 16.57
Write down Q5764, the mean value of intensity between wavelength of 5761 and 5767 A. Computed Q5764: 16.9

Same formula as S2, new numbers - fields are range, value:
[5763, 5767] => 16.82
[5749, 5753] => 16.56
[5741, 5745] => 17.23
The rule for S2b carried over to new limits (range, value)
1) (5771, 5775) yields 17.8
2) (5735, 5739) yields 17.17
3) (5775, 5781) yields 17.61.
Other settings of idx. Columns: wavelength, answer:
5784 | 17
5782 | 17.28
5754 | 17.59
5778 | 17.84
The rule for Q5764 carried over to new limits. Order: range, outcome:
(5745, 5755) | 16.8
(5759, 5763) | 16.8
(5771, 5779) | 17.9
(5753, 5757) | 17.9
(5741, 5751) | 16.8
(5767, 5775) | 17.8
